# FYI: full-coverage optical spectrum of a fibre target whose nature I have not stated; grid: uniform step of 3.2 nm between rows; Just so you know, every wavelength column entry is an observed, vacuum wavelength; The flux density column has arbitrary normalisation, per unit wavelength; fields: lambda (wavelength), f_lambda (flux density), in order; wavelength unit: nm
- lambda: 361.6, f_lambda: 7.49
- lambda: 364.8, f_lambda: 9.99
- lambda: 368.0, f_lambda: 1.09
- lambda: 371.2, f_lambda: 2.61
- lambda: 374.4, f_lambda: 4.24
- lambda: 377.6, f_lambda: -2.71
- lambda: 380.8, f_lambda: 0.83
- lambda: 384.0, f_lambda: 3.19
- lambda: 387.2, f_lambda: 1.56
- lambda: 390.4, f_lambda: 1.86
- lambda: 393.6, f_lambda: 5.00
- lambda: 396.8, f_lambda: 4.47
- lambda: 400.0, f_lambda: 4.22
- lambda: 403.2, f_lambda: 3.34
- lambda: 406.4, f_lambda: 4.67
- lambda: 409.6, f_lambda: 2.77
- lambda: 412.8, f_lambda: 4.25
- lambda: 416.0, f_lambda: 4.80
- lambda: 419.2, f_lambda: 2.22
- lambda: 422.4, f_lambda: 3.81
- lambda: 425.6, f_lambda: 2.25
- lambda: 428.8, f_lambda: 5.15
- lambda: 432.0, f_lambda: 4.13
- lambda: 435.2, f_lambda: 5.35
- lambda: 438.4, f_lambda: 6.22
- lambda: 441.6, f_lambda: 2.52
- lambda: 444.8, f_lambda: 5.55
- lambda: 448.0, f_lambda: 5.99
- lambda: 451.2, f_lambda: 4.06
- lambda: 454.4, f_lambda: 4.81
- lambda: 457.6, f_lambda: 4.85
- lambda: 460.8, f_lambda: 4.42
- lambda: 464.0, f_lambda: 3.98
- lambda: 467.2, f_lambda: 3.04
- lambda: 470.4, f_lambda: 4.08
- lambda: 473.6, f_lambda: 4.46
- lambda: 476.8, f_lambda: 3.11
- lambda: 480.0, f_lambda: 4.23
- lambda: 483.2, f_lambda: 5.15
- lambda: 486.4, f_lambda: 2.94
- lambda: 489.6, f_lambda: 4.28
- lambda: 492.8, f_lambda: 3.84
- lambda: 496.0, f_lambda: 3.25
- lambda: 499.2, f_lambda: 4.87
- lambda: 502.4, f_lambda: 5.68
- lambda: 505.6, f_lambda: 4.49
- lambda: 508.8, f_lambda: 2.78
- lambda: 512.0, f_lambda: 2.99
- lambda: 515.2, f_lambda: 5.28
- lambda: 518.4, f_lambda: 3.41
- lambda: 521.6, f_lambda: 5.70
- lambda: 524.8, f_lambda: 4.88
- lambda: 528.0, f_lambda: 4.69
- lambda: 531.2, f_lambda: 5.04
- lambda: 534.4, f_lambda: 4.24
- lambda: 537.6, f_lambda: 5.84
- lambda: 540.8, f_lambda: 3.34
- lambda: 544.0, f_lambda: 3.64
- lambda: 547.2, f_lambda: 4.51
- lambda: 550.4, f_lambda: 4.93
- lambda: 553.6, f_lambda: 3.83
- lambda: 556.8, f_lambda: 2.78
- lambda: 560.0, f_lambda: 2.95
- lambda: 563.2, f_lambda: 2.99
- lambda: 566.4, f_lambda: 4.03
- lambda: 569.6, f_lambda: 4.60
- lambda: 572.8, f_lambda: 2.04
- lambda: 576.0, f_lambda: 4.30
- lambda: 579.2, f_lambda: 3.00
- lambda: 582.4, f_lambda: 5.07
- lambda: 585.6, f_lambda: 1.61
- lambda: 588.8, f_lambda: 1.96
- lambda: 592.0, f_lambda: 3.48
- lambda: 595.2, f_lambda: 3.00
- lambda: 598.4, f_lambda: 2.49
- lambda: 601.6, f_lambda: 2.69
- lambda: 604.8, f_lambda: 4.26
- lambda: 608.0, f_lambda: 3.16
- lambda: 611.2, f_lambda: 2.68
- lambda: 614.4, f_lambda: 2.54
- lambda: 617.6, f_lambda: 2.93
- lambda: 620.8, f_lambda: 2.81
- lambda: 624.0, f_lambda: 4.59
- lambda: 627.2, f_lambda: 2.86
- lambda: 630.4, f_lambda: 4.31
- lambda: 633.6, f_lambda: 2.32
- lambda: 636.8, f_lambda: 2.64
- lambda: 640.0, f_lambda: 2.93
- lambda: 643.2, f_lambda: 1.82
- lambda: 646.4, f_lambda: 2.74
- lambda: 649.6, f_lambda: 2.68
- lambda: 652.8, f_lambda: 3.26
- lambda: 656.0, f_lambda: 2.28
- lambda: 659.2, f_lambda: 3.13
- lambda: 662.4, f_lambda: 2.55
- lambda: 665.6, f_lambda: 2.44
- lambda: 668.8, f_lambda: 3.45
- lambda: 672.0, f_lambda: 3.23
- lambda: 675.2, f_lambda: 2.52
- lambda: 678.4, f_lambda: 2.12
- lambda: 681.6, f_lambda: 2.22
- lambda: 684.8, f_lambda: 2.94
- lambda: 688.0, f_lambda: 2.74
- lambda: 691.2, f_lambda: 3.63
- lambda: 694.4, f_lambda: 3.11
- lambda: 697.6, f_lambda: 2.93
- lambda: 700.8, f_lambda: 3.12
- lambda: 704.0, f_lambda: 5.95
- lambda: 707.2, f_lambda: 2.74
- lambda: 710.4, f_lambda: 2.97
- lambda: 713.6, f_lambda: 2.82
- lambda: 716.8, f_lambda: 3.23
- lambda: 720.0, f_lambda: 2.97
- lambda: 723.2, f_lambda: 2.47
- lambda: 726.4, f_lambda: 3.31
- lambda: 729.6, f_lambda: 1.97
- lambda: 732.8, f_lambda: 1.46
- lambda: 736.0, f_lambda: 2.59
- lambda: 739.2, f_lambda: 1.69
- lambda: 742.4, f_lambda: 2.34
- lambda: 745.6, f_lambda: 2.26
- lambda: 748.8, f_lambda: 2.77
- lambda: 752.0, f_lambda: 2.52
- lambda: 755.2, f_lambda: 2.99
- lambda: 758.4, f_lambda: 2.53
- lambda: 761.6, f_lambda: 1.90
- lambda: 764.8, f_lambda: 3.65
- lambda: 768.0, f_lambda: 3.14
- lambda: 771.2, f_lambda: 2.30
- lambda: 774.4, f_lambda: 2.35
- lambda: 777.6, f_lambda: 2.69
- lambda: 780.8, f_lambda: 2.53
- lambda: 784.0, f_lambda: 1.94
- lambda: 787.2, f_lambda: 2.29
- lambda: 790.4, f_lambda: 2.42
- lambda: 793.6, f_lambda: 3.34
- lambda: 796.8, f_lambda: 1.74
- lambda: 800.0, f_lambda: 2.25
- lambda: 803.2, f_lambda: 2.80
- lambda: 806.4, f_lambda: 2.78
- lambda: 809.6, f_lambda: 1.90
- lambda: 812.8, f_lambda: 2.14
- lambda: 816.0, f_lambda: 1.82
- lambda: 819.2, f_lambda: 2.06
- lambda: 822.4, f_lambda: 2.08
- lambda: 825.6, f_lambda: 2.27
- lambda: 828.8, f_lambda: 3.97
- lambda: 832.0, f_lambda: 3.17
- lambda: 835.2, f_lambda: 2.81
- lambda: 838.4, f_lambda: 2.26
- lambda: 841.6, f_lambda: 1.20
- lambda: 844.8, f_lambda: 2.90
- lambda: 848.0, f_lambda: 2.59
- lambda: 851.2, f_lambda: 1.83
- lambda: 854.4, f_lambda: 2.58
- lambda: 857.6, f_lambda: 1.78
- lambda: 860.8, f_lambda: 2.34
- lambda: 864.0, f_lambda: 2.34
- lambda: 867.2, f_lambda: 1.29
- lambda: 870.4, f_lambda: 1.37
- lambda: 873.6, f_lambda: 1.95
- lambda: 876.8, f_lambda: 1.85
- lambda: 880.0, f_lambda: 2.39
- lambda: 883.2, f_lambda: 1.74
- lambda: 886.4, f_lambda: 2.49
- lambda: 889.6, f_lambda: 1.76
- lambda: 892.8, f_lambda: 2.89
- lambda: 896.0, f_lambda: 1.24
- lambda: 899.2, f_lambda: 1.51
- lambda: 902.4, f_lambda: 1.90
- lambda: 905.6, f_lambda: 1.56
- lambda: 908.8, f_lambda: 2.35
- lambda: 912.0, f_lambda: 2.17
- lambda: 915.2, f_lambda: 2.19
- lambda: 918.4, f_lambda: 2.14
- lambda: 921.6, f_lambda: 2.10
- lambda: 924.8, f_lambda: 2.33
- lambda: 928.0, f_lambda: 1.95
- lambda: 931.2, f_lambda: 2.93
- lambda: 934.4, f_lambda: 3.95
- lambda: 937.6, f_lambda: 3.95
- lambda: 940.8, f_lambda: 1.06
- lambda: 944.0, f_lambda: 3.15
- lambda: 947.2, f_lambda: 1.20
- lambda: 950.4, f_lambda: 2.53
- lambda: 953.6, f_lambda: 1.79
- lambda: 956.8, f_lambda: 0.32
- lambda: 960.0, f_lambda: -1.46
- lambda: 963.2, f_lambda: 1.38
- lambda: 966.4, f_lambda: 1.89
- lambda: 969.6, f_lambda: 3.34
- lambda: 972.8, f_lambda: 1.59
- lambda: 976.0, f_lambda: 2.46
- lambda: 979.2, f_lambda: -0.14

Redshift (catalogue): 0.073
